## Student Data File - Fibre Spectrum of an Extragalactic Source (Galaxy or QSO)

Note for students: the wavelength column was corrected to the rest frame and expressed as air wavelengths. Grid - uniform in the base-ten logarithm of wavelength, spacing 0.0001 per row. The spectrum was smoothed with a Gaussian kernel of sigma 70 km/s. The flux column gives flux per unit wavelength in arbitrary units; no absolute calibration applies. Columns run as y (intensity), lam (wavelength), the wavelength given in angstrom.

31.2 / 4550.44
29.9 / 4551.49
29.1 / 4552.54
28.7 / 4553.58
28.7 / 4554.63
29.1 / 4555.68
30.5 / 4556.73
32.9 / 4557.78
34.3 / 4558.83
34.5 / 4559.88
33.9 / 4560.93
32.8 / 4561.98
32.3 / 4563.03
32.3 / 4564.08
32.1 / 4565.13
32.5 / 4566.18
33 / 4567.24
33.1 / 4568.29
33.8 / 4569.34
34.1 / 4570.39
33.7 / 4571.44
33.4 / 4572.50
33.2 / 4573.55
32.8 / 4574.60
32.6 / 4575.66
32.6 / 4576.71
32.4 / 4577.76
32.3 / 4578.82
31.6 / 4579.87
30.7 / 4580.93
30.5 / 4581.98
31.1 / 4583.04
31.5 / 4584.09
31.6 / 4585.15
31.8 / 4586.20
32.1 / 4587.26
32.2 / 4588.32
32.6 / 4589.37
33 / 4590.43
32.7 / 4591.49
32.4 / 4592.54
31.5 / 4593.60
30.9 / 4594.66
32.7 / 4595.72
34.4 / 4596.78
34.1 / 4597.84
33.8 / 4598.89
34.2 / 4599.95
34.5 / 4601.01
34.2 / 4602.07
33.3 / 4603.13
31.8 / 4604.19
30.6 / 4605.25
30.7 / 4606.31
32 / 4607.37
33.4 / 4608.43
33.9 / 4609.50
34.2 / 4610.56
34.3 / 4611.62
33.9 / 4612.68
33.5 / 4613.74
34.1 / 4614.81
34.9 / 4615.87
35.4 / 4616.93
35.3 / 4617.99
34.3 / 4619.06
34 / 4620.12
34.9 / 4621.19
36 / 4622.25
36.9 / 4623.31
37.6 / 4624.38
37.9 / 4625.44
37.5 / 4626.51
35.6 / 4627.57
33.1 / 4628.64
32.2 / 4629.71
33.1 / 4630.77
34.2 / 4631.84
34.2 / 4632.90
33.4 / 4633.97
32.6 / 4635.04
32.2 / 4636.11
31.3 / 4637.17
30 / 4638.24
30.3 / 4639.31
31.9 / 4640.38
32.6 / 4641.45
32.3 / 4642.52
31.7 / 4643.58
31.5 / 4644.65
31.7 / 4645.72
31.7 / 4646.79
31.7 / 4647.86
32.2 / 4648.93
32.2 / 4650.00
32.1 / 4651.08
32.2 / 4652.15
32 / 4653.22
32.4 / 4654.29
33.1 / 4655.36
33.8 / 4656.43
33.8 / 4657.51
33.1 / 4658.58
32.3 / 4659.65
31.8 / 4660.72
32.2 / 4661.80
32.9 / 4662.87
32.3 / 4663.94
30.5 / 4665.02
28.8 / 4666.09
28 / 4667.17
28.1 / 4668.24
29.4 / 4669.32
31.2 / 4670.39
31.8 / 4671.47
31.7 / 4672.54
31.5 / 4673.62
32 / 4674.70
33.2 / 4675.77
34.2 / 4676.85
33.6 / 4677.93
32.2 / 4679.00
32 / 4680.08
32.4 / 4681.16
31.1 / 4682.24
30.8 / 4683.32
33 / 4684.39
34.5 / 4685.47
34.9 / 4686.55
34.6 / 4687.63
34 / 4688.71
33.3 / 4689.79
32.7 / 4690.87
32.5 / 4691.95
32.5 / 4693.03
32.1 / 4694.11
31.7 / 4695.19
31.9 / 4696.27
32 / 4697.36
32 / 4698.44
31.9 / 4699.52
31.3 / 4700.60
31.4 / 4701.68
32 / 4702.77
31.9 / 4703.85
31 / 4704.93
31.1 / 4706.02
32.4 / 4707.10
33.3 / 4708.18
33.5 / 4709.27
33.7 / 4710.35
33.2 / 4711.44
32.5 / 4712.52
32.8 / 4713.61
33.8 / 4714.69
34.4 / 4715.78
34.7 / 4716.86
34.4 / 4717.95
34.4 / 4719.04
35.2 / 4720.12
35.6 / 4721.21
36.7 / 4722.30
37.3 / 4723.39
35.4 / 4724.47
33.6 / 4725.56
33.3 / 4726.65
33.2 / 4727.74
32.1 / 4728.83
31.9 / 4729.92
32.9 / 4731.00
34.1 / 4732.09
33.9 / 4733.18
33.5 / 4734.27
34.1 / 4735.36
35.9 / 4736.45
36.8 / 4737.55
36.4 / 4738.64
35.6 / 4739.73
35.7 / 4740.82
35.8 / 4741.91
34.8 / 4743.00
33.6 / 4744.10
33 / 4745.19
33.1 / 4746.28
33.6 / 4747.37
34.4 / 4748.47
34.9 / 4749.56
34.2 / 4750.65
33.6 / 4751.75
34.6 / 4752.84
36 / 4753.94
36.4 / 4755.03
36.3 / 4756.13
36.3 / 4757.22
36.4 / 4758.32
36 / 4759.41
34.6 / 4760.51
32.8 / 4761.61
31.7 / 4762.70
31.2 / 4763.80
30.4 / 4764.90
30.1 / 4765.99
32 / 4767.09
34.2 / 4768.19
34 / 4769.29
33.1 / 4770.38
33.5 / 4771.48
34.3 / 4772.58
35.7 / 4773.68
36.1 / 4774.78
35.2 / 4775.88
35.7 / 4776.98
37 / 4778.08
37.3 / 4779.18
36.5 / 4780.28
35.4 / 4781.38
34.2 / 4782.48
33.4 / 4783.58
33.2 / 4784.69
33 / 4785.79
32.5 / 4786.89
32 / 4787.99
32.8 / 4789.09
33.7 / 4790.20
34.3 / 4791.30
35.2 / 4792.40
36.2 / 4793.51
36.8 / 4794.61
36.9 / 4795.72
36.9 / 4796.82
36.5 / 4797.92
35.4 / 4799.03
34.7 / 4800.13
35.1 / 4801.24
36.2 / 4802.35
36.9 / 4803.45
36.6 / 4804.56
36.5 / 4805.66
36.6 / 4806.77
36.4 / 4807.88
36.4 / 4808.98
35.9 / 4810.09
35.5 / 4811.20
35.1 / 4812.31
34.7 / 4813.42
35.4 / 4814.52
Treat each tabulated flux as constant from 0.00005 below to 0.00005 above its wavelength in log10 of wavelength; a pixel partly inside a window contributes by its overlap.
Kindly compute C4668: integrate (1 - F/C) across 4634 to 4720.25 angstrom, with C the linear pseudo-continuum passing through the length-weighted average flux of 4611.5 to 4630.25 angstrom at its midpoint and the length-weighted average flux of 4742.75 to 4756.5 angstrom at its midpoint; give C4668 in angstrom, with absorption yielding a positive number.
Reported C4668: 6.3 angstrom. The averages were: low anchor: 35.1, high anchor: 34.5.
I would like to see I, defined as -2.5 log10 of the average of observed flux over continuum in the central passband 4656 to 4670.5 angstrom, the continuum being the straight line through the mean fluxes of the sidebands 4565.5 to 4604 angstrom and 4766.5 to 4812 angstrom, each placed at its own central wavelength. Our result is 0.08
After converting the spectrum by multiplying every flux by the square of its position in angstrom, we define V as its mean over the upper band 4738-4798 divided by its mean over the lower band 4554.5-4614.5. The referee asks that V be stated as 1.1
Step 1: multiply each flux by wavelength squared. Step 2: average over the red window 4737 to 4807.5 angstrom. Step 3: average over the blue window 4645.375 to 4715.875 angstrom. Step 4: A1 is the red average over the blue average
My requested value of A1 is 1.12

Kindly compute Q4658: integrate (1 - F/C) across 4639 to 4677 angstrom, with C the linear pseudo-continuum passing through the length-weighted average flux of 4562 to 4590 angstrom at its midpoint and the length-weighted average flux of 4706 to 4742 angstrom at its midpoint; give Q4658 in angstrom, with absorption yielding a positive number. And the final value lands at 1.9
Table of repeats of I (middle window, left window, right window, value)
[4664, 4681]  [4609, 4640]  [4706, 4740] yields 0.096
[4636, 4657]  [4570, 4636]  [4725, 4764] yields 0.058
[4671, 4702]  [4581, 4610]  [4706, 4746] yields 0.038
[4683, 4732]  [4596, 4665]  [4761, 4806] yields 0.022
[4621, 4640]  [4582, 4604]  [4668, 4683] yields -0.058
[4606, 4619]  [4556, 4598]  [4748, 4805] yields -0.031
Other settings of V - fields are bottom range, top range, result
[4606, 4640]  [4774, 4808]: 1.12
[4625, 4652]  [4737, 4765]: 1.11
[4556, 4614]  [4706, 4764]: 1.12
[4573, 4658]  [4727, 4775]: 1.10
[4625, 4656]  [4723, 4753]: 1.09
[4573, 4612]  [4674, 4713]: 1.05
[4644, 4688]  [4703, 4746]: 1.09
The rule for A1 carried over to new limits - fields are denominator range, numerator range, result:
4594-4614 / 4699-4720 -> 1.04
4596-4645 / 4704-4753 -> 1.06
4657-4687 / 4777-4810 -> 1.17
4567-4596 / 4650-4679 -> 1.02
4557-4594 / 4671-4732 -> 1.07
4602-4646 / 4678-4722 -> 1.01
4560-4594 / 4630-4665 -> 1.03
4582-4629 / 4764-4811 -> 1.12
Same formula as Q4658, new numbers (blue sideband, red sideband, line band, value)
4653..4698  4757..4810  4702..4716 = 0.1 angstrom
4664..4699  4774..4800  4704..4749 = -1.0 angstrom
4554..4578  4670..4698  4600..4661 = -1.3 angstrom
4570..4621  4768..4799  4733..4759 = -0.4 angstrom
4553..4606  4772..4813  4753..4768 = 0.4 angstrom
